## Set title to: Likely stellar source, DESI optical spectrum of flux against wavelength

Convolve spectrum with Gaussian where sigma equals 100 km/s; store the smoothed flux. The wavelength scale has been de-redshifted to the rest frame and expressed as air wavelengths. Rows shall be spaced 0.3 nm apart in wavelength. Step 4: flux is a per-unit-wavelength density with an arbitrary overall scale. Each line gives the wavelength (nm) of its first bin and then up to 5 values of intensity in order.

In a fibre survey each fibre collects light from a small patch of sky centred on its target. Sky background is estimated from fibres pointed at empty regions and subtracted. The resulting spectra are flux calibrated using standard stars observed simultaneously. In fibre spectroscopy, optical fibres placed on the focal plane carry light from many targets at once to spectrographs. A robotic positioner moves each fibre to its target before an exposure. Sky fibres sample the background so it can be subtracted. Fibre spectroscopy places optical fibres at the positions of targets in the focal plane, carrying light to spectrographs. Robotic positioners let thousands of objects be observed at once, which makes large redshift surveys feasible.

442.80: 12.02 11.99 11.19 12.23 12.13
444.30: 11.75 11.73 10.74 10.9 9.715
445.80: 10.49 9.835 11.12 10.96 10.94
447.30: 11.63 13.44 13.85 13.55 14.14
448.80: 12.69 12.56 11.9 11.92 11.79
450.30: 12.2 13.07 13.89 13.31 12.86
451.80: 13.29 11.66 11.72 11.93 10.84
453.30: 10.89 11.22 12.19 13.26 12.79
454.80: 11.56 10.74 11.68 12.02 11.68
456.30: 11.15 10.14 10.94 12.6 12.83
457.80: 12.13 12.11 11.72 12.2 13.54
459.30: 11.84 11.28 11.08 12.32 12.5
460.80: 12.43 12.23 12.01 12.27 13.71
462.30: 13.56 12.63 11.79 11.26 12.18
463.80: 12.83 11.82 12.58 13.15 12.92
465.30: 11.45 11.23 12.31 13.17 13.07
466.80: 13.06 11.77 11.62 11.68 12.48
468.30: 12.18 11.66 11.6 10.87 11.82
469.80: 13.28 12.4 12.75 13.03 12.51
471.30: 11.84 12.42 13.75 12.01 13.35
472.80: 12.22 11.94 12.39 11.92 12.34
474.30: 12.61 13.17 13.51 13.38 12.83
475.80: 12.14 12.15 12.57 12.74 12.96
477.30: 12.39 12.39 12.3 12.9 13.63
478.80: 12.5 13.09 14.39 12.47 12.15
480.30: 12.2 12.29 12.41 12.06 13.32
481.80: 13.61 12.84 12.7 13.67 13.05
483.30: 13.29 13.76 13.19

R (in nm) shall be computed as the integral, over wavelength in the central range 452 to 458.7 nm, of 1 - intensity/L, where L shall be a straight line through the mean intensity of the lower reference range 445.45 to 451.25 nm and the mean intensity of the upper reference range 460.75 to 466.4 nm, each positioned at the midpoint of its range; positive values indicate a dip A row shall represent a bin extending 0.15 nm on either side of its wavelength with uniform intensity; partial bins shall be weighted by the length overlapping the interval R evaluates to 0.30 nm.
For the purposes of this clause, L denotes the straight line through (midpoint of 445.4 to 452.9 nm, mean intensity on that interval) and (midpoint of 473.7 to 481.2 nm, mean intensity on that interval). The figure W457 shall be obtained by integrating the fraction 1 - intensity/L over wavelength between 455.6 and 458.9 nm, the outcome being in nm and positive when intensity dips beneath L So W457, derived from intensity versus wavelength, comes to 0.14 nm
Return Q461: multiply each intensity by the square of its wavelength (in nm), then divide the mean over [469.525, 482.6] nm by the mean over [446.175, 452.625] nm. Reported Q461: 1.1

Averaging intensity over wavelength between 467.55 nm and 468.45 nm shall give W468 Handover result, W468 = 12.1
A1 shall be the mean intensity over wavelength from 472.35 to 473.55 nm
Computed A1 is 12.5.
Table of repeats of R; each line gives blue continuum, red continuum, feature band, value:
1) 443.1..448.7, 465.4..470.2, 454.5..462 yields 0.01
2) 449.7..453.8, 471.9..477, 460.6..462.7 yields -0.05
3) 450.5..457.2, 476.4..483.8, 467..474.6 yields 0.16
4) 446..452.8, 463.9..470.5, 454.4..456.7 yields 0.16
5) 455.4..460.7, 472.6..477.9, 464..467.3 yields -0.06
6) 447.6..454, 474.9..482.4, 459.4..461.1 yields 0.08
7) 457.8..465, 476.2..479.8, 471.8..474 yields 0.04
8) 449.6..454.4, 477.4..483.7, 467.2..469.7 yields 0.17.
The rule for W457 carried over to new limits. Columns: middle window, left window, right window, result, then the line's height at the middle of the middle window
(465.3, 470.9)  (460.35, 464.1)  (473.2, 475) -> 0.141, 12.5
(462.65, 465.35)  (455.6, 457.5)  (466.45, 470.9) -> -0.073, 11.9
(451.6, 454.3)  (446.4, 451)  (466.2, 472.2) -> 0.127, 12.5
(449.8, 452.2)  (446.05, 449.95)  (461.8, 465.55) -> -0.094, 12.3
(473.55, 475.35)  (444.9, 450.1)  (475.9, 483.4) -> -0.026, 12.6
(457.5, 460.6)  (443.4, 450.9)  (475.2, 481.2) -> 0.025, 12.2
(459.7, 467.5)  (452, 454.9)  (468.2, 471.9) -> -0.165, 12.1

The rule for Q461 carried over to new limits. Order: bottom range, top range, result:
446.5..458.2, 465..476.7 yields 1.11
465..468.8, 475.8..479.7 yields 1.10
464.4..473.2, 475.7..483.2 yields 1.08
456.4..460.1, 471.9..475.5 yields 1.14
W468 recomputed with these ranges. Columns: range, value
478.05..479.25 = 13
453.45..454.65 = 12.4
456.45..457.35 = 11.2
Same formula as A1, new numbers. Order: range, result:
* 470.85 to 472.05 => 12.6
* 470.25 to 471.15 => 12.8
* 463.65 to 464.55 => 12.4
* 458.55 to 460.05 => 12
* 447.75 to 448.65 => 13.8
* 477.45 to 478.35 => 12.5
